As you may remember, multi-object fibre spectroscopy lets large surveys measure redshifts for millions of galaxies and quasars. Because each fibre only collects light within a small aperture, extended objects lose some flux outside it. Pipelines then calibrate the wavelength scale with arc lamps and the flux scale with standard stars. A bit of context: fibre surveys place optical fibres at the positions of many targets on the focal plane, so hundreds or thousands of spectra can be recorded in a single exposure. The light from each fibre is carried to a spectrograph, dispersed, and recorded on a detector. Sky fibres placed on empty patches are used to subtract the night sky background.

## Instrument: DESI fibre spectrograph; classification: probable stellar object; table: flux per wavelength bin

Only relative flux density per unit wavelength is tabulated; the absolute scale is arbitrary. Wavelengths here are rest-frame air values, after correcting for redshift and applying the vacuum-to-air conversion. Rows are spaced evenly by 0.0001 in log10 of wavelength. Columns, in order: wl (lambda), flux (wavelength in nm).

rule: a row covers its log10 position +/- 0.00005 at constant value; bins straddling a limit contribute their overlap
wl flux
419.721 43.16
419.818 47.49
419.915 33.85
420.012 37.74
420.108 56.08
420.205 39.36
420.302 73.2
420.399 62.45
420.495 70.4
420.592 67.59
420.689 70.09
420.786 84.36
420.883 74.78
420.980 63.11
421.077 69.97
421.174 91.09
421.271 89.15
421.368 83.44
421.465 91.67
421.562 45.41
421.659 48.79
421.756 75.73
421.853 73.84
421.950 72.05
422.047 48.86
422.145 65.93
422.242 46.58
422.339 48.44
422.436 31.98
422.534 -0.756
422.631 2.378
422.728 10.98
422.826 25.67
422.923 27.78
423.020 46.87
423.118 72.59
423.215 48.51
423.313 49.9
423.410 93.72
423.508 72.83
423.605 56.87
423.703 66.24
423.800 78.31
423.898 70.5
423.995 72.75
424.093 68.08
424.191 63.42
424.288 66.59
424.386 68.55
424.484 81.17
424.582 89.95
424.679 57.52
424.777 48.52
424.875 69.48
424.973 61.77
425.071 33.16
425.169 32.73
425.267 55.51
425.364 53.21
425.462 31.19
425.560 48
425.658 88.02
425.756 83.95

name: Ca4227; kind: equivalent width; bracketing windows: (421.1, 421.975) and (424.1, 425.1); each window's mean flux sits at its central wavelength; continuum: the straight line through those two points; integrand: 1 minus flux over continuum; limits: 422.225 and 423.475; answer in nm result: 0.55 nm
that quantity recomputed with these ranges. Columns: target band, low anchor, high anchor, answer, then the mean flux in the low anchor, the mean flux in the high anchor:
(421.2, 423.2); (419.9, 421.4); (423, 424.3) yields 0.484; 67.2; 66.7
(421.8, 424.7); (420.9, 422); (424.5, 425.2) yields 0.368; 73.2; 57.9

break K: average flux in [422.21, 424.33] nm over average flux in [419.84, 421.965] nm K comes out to 0.8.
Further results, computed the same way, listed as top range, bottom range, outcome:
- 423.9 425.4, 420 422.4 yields 0.93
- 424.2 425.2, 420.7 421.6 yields 0.80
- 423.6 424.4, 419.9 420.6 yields 1.24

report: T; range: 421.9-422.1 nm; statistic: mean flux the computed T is 60.5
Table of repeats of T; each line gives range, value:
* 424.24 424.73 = 72.6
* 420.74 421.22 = 76.5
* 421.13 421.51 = 88.8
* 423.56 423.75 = 61.5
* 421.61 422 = 67.6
